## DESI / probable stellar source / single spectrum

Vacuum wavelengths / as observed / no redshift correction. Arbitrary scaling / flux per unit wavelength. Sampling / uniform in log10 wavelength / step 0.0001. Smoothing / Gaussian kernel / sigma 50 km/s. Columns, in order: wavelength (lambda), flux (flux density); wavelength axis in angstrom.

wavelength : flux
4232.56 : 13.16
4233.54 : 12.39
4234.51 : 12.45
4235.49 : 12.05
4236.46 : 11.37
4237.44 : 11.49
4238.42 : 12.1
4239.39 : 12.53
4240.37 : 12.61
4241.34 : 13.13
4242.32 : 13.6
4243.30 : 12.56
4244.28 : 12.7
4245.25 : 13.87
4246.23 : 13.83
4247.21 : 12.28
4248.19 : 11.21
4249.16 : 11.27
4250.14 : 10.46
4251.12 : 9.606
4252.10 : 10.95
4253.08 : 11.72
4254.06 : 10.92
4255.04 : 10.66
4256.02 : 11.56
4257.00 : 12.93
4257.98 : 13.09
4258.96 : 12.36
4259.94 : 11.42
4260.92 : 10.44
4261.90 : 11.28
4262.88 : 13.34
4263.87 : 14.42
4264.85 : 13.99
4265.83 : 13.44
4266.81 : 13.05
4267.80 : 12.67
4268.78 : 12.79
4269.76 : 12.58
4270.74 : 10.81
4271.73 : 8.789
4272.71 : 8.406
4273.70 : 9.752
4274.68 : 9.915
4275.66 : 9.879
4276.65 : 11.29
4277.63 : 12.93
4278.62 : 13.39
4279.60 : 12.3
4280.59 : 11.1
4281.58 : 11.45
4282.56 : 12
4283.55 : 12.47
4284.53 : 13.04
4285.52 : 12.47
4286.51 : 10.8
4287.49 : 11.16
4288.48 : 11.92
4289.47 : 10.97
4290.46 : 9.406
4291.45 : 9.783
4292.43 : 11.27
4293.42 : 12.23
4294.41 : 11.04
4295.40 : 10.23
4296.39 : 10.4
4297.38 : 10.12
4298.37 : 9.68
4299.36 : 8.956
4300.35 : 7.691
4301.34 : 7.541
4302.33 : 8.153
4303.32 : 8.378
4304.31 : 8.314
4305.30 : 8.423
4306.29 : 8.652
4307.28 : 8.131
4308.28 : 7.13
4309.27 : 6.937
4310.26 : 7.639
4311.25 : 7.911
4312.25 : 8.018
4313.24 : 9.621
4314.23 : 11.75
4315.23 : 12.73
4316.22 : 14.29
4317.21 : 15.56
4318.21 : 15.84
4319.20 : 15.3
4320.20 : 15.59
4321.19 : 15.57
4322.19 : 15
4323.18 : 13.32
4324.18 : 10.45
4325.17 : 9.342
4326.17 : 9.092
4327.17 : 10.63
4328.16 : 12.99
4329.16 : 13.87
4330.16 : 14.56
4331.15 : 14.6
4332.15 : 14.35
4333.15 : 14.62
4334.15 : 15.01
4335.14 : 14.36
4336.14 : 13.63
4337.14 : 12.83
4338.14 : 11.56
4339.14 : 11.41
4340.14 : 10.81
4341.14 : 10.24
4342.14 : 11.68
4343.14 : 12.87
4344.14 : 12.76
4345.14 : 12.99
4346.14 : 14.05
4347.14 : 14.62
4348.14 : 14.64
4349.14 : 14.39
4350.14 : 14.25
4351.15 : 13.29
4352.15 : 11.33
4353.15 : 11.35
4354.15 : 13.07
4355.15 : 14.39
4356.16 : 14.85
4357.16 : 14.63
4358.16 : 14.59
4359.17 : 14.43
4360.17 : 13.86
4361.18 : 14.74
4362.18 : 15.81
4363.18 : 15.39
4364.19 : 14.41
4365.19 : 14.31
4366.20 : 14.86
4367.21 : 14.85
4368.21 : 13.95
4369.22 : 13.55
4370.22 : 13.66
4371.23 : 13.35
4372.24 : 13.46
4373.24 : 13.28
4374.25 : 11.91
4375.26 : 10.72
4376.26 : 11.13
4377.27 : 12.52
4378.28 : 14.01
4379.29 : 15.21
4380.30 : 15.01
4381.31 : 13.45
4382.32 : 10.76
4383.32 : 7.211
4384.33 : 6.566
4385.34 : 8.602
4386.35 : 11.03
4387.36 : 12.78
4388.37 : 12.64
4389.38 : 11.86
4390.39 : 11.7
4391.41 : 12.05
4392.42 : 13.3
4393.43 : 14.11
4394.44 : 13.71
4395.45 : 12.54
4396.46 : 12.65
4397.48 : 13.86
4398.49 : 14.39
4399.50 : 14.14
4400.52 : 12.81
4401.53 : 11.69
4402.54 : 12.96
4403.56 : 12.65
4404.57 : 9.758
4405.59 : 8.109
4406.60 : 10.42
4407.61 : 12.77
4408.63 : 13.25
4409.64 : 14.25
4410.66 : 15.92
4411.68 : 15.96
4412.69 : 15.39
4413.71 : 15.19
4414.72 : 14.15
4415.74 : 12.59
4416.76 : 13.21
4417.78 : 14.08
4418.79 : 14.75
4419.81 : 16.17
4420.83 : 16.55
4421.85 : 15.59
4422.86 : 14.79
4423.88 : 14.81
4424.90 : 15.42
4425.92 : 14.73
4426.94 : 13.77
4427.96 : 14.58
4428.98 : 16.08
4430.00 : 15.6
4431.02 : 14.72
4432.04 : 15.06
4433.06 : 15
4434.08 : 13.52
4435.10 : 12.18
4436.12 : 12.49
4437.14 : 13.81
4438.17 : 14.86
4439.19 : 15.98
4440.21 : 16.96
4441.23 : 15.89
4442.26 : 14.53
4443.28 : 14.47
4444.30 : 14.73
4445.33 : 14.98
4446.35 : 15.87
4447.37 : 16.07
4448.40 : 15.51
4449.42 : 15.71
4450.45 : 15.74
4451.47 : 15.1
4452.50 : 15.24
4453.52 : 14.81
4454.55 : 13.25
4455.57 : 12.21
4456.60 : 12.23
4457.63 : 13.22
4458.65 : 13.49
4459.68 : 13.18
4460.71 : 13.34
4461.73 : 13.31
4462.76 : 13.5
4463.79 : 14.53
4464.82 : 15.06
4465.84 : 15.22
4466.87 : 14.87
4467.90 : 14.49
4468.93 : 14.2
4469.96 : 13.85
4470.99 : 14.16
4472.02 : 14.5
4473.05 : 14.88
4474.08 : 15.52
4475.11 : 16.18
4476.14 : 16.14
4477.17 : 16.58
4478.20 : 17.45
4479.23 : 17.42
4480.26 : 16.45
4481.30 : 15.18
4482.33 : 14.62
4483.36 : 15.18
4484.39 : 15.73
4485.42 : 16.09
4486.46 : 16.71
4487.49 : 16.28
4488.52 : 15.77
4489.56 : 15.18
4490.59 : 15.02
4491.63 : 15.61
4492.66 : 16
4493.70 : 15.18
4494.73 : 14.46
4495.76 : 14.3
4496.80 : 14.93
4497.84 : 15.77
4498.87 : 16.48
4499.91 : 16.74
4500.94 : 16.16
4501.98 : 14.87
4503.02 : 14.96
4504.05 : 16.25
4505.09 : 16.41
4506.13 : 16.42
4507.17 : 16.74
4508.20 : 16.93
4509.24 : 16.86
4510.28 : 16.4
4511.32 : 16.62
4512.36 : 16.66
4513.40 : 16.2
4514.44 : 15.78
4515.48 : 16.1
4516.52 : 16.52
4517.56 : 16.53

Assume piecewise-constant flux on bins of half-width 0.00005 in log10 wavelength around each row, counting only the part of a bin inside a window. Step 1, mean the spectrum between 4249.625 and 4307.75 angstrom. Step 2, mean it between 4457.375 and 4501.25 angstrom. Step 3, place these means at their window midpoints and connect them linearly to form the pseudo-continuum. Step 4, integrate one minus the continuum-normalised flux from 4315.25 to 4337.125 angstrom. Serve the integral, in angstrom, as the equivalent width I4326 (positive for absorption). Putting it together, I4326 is -3.1 angstrom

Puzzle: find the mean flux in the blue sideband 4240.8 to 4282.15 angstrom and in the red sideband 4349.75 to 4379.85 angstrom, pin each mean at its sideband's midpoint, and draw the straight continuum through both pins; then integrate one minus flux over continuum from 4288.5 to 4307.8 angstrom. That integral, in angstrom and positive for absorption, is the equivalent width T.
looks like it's 4.64 angstrom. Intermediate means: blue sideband 11.9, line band 9.5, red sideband 13.7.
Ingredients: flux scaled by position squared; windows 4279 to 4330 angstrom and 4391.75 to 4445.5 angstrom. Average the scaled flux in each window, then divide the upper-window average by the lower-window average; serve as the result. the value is 1.35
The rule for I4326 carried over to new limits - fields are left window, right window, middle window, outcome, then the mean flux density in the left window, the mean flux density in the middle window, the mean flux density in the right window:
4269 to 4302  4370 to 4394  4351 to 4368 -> -3.4 angstrom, 10.8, 14.1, 12.1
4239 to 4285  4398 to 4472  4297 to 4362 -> 3.9 angstrom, 11.9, 12.1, 14.2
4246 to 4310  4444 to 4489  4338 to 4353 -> -0.4 angstrom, 10.9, 12.7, 15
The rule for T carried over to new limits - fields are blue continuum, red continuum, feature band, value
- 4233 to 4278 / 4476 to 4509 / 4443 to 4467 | 1.3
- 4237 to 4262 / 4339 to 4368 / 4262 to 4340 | 8.1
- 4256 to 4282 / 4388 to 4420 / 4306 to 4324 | 1.0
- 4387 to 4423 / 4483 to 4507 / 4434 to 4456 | -0.5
